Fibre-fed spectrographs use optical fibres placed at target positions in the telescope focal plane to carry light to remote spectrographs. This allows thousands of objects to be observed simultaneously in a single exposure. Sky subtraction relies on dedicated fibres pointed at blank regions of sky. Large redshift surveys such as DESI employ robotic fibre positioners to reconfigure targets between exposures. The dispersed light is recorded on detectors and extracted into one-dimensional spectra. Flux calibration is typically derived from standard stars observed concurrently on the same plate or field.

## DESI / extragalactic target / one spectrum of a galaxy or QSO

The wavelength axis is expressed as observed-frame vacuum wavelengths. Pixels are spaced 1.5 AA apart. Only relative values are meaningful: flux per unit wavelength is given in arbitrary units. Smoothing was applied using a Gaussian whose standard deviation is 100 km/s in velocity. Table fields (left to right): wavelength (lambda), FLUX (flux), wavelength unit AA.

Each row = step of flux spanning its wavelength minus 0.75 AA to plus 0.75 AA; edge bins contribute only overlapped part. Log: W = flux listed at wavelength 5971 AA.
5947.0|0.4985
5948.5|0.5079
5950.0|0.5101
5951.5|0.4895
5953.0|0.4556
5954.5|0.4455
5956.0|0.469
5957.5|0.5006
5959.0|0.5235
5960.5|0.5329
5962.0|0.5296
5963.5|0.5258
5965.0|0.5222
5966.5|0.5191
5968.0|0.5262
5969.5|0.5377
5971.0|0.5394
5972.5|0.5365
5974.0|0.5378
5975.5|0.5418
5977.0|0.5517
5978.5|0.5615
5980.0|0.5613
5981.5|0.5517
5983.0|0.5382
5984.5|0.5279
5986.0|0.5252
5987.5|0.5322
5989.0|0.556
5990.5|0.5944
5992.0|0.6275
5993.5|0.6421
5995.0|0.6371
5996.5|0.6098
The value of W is 0.5394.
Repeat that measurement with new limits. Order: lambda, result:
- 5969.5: 0.5377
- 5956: 0.469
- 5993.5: 0.6421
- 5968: 0.5262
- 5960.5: 0.5329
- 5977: 0.5517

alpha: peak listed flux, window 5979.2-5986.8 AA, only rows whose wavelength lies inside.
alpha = 0.5613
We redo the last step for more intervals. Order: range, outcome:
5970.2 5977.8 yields 0.5517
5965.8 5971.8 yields 0.5394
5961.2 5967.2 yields 0.5296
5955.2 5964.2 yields 0.5329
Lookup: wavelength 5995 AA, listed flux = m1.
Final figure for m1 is 0.6371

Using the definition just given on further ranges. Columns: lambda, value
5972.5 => 0.5365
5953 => 0.4556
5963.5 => 0.5258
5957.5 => 0.5006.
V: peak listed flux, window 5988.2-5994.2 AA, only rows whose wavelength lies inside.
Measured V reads 0.6421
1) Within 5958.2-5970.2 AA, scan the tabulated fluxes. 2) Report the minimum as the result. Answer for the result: 0.5191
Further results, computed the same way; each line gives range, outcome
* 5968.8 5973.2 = 0.5365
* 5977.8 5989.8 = 0.5252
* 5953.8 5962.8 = 0.4455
